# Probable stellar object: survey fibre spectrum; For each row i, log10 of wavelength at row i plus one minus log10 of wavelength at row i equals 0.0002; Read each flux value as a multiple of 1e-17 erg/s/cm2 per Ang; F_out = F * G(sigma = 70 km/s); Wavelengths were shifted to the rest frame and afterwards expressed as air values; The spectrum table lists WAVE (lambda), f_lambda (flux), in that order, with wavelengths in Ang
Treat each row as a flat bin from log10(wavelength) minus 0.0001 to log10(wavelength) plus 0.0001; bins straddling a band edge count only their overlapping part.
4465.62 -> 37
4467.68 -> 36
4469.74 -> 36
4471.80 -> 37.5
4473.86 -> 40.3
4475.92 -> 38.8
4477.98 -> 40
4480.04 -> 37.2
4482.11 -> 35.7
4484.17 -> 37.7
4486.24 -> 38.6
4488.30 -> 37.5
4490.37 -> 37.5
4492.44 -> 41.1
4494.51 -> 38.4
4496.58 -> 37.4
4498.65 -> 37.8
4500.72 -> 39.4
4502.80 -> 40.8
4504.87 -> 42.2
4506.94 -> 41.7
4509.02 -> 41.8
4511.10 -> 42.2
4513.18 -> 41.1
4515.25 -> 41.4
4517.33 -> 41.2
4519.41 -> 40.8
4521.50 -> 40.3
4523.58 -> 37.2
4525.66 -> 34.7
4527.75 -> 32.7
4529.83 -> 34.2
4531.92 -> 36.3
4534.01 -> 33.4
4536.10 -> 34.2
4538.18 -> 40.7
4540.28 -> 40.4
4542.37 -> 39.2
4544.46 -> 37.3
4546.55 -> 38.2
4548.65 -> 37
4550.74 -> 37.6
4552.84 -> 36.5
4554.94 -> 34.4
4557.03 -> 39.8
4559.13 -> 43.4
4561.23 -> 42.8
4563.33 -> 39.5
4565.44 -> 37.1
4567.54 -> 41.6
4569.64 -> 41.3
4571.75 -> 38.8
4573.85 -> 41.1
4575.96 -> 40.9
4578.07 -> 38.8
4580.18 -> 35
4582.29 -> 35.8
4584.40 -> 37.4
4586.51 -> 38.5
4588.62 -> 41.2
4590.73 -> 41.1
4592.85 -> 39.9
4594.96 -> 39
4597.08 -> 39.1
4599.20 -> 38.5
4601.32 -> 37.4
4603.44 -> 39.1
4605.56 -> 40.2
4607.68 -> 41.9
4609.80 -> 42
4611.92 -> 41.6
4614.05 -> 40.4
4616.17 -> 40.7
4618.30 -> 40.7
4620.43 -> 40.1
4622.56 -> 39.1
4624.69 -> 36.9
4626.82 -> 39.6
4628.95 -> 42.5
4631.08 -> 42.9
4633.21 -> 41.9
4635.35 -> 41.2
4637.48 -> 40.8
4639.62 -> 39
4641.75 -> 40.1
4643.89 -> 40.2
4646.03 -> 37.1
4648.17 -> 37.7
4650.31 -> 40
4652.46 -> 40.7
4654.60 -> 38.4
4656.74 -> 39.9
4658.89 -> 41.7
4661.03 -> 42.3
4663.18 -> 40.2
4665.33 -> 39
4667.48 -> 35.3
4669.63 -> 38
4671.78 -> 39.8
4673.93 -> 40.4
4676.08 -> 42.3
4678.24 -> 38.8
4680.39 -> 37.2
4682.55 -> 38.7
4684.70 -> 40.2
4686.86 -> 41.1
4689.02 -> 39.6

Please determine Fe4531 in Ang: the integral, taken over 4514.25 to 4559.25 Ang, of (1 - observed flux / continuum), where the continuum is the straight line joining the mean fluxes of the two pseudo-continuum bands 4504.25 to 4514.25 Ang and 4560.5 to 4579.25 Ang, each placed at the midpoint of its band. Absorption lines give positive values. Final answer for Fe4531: 3.72 Ang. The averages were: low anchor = 41.8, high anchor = 40.1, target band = 37.6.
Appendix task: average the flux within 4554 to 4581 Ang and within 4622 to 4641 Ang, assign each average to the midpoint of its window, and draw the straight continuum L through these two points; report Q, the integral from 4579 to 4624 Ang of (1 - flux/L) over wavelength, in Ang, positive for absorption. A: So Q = 0.7 Ang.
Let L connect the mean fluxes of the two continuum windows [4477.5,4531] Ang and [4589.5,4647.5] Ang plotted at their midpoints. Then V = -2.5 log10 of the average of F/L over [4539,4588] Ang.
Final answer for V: 0.02 mag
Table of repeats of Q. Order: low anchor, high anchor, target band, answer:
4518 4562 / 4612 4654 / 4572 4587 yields 0.2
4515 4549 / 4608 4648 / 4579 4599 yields 0.3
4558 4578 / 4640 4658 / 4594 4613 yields 0.1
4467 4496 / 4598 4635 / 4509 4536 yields 0.5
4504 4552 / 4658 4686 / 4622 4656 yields -0.5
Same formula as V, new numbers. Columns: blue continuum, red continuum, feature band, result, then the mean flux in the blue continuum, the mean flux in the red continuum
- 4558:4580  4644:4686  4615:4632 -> -0.014 mag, 40.3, 39.4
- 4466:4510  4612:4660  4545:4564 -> 0.016 mag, 38.7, 40.1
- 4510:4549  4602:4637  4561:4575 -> -0.028 mag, 38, 40.6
